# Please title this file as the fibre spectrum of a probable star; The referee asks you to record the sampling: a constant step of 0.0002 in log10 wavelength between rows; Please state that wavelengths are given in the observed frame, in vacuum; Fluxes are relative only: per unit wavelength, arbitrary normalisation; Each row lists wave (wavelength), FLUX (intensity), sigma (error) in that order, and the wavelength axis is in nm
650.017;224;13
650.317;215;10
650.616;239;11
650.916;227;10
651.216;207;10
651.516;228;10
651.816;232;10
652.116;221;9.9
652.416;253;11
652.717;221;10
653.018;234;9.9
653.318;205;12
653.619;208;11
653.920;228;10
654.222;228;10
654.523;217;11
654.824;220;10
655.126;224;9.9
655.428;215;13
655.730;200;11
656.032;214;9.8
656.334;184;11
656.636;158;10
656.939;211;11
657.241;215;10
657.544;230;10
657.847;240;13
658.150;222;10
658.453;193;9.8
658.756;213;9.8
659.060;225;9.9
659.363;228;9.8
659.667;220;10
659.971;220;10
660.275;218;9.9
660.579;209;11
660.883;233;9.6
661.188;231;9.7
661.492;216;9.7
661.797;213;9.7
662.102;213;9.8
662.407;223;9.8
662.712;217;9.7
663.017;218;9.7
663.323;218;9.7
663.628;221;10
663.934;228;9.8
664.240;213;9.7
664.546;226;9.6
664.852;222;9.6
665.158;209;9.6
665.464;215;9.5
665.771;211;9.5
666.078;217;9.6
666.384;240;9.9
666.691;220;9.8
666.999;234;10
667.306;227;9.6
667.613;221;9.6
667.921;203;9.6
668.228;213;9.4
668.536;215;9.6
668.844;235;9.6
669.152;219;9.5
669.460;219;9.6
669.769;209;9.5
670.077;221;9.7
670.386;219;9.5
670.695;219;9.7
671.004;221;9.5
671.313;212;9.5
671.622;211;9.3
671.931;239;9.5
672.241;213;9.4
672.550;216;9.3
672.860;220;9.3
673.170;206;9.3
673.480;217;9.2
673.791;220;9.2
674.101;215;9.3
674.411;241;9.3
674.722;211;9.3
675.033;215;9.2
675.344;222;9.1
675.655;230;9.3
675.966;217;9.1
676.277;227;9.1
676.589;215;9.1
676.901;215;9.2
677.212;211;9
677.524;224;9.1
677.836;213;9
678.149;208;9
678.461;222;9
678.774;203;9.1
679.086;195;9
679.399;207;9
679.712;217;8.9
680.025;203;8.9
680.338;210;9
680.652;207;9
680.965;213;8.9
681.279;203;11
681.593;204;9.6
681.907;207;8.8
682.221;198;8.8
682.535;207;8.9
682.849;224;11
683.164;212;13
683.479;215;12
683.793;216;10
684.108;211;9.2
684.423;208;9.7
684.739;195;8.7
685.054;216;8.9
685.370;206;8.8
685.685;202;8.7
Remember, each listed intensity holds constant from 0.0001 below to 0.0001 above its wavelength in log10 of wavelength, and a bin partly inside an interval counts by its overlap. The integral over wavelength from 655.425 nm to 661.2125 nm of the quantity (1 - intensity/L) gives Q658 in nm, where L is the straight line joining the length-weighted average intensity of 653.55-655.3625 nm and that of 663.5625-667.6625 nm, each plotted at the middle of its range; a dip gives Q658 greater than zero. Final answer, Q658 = 0.20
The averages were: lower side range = 221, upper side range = 222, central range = 214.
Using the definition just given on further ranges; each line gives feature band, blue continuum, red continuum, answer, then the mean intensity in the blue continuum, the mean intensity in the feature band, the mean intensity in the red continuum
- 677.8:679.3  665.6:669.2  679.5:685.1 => 0.03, 221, 208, 209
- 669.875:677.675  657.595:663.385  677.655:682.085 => -0.27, 220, 219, 208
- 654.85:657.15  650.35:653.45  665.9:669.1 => 0.24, 226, 202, 222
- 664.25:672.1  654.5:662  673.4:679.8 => -0.15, 215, 220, 216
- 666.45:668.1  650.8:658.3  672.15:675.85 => -0.03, 218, 222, 219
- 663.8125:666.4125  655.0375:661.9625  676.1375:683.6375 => -0.07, 214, 219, 211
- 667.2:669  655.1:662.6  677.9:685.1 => -0.06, 215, 219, 209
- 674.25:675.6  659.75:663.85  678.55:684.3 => -0.07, 219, 223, 209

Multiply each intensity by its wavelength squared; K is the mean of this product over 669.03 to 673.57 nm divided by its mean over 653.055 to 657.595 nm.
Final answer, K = 1.08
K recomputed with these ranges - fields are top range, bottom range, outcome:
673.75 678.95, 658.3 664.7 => 1.04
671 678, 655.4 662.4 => 1.07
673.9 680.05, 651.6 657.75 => 1.07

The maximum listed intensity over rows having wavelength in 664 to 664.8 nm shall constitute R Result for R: 226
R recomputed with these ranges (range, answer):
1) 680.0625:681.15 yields 213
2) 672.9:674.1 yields 220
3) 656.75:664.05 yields 240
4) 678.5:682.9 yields 224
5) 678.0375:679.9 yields 222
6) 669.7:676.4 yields 241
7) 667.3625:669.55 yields 235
